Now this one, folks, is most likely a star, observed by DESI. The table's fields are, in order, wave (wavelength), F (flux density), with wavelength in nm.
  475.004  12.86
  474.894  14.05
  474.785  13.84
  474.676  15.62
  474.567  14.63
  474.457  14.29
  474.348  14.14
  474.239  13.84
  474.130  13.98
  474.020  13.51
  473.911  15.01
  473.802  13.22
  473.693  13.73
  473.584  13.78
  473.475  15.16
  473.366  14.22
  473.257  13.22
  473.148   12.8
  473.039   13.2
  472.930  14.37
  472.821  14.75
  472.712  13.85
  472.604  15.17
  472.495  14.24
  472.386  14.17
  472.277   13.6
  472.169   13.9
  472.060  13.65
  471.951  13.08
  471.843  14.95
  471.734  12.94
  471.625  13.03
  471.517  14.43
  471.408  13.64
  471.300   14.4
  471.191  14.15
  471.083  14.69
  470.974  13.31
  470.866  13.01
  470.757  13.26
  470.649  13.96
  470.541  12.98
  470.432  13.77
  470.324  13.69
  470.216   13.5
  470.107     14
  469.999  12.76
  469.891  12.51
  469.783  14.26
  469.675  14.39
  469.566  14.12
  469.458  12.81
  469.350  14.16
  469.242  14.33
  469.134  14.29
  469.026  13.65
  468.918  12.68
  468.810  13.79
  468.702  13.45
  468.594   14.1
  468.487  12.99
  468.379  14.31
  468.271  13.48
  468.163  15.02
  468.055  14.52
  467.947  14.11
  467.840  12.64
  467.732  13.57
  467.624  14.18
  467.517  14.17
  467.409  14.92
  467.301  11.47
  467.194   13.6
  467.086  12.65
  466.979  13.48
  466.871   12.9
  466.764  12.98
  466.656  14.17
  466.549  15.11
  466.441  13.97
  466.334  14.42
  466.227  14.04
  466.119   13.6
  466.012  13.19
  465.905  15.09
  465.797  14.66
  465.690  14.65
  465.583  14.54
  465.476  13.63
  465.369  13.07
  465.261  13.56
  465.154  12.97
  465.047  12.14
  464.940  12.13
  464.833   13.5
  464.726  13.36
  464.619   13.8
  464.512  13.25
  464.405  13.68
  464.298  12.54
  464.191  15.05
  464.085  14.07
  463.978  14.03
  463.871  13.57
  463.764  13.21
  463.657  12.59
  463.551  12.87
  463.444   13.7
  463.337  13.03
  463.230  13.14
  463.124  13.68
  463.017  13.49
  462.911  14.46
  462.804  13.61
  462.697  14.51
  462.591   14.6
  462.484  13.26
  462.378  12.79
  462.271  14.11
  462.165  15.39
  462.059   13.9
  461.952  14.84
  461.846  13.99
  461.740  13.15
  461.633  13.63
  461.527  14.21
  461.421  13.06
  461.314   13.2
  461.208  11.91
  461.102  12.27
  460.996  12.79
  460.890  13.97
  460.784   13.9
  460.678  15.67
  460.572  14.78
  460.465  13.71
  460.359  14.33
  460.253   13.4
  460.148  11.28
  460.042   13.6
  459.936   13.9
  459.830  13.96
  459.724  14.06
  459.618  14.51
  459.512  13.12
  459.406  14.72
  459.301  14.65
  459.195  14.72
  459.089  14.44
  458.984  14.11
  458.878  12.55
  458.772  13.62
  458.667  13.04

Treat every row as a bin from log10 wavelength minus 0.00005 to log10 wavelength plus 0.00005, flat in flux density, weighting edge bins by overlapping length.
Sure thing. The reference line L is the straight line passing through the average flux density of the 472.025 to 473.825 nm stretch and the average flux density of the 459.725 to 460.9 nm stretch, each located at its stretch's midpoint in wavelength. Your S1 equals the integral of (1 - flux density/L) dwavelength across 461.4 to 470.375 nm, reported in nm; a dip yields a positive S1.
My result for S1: 0.14 nm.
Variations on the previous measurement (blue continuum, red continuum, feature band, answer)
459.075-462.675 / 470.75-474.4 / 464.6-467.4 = 0.05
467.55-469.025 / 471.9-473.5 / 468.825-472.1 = 0.04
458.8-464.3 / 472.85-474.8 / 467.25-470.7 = 0.05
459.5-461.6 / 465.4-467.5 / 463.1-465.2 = 0.07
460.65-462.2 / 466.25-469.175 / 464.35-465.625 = 0.04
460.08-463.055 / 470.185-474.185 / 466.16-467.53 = 0.01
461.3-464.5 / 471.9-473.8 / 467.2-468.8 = 0.00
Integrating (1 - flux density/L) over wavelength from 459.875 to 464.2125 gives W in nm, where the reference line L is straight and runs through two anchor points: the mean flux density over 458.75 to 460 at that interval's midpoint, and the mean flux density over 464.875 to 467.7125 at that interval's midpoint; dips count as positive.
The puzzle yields 0.070 nm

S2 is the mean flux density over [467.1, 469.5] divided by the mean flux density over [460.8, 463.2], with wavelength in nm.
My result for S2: 1.00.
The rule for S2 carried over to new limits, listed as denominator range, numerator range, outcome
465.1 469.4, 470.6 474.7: 1.01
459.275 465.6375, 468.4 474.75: 1.02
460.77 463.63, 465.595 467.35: 1.01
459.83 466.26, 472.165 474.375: 1.03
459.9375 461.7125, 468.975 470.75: 1.01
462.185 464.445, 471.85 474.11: 1.02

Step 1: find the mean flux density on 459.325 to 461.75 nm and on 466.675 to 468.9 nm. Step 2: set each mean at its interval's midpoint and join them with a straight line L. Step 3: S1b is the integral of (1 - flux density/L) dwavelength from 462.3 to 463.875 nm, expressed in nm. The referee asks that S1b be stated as 0.014 nm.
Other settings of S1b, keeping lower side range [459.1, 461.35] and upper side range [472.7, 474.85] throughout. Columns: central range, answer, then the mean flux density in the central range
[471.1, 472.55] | 0.014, 13.9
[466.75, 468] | 0.046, 13.4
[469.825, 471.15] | 0.049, 13.5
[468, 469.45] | 0.008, 13.9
